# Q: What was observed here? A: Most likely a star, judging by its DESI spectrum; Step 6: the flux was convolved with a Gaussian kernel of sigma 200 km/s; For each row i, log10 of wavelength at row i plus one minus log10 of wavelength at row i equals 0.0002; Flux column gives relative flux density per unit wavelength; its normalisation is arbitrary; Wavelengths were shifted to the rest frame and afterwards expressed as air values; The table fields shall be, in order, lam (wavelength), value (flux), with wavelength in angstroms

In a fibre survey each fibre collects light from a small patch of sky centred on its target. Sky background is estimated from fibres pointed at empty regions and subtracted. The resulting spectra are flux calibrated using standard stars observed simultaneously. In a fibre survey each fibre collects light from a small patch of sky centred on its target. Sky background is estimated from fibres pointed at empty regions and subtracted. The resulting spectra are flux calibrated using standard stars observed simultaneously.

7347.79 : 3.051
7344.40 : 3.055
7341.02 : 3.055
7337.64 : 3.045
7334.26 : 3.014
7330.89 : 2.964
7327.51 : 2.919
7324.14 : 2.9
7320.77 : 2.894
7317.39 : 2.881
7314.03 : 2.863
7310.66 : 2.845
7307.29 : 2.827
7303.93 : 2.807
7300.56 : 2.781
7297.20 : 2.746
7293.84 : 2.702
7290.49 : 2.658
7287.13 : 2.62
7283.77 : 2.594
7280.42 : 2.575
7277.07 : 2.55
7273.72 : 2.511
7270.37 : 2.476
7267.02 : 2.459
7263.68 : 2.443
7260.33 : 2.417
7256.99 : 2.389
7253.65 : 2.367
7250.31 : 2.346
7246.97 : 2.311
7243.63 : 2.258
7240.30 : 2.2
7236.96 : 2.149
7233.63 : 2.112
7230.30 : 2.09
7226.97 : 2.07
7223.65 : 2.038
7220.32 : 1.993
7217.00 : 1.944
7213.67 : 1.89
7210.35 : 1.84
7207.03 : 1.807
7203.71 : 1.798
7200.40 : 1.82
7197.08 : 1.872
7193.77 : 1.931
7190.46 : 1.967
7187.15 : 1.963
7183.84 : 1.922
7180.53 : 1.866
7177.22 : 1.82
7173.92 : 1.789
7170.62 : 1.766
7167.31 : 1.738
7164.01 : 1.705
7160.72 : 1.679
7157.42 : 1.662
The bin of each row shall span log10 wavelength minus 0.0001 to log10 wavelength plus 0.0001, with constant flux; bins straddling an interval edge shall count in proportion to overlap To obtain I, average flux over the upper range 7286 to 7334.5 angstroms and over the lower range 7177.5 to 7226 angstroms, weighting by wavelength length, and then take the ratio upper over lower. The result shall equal 1.48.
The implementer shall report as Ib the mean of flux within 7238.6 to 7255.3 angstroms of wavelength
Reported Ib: 2.3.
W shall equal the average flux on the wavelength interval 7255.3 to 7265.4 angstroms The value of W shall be 2.42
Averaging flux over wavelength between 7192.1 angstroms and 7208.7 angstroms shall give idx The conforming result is 1.85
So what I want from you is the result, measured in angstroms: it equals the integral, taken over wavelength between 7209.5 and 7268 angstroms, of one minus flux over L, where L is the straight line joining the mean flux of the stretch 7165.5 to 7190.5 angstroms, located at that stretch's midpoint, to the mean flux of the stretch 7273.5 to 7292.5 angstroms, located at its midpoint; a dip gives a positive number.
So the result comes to 2.5 angstroms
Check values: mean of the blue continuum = 1.85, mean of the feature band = 2.19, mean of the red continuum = 2.59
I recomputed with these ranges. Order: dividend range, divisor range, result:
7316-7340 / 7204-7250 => 1.43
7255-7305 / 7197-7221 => 1.38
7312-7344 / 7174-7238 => 1.52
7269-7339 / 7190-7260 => 1.34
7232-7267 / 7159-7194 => 1.26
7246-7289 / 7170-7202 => 1.32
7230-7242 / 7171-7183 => 1.17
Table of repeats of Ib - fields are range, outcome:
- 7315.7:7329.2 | 2.9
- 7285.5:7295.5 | 2.66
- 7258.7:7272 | 2.45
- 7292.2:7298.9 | 2.72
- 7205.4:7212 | 1.82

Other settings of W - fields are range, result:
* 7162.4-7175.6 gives 1.75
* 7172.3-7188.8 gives 1.87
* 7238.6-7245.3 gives 2.23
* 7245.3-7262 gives 2.37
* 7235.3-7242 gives 2.17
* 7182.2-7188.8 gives 1.94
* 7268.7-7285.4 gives 2.54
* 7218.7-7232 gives 2.05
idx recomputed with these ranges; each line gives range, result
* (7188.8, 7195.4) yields 1.95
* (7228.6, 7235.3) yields 2.1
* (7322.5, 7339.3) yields 2.97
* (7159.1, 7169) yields 1.71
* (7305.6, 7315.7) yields 2.84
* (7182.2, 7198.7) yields 1.93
